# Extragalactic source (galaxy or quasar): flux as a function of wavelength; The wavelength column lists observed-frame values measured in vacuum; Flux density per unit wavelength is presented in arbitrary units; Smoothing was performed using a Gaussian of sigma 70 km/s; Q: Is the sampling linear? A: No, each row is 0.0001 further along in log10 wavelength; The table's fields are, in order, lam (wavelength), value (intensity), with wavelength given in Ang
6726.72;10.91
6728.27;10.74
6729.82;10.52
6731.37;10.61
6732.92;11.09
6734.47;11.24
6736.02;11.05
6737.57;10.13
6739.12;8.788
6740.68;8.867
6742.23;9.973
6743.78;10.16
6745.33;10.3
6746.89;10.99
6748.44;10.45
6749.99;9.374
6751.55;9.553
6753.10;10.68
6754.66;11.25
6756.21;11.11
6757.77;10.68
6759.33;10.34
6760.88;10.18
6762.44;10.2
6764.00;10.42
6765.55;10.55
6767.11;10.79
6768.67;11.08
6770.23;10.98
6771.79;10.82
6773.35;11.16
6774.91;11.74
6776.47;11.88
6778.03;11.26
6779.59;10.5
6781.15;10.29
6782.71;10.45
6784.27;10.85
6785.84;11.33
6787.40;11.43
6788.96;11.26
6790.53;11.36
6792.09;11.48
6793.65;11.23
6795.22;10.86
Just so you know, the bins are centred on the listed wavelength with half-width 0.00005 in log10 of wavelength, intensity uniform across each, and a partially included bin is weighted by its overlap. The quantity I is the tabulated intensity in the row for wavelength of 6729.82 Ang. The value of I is 10.52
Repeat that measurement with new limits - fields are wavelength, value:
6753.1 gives 10.68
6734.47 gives 11.24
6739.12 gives 8.788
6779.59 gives 10.5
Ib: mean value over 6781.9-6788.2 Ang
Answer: 11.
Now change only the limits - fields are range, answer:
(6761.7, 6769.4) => 10.6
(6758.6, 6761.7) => 10.3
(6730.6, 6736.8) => 11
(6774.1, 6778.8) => 11.6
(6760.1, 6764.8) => 10.3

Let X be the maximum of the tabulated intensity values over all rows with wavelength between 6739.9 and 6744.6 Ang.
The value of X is 10.16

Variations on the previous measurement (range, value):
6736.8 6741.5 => 10.13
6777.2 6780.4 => 11.26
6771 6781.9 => 11.88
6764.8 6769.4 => 11.08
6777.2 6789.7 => 11.43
